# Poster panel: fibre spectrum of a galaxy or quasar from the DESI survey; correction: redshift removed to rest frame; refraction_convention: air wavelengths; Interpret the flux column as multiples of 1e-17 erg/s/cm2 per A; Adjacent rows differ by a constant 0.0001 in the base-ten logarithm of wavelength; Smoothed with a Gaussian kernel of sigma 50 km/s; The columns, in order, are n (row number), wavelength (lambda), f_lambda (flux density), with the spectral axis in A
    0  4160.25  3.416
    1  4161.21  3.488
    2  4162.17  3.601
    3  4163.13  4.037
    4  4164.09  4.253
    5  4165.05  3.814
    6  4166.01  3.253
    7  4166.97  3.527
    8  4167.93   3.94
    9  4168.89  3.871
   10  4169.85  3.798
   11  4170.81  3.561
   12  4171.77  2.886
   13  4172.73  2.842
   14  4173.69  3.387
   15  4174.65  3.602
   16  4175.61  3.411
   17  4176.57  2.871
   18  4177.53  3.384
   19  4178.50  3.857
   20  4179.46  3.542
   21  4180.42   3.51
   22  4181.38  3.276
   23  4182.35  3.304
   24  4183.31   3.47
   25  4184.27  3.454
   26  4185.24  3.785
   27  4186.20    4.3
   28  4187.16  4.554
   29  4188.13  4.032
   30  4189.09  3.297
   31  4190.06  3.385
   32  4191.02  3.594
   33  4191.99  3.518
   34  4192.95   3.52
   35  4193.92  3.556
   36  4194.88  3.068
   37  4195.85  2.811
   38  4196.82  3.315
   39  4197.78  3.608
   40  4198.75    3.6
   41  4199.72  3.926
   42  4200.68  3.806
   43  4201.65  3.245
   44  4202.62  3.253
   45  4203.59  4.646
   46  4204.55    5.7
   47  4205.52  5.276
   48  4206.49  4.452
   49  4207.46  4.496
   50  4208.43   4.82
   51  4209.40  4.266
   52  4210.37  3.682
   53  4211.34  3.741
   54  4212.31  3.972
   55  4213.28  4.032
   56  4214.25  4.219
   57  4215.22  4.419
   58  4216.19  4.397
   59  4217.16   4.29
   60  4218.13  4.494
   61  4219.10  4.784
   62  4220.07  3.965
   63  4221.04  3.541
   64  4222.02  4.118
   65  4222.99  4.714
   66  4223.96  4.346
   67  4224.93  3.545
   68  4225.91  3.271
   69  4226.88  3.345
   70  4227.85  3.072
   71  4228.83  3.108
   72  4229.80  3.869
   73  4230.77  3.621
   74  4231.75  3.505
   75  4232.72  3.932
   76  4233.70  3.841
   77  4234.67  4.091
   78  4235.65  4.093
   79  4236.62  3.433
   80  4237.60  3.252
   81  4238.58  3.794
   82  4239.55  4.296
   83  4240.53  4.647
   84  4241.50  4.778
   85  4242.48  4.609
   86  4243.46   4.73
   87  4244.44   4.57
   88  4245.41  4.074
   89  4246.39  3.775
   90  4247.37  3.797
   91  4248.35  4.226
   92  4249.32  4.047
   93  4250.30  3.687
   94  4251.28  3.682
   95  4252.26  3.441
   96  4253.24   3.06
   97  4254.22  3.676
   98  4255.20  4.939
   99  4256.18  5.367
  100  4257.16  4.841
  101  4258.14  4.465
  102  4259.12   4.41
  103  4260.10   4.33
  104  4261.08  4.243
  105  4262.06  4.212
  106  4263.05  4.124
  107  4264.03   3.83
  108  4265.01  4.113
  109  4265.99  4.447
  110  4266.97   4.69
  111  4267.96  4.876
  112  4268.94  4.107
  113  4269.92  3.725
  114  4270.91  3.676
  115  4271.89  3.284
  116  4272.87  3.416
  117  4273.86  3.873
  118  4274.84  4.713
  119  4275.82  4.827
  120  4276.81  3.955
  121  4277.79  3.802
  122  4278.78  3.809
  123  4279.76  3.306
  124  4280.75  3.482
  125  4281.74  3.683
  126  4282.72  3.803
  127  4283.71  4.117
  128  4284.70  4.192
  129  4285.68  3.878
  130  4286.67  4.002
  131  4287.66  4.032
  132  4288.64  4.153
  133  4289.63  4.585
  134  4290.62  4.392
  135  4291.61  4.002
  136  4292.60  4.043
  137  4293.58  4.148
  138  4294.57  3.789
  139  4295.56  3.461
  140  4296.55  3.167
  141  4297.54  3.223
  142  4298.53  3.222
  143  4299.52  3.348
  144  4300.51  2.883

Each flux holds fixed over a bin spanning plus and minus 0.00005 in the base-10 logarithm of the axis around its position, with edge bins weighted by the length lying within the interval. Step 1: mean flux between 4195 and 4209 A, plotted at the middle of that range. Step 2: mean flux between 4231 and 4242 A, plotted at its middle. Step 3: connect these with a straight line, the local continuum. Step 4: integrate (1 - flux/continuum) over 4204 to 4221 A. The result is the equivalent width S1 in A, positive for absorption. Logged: -1.6 A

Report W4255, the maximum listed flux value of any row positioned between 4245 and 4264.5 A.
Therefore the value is 5.367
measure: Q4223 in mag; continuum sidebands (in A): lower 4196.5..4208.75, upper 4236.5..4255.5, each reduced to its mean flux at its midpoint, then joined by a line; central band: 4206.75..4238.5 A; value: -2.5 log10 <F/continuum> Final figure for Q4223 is 0.043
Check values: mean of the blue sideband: 4.17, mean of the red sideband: 4.03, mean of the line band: 3.95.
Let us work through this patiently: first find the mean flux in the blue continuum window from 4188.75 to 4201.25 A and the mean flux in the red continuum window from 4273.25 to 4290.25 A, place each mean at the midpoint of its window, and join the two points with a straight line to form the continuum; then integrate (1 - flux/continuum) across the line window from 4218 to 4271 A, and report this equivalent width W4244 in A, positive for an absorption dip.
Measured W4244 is -4.0 A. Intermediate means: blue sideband 3.46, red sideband 4.01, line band 4.06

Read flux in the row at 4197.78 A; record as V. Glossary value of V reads 3.608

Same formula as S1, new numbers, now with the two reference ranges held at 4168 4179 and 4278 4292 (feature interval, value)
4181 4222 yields -4.23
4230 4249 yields -1.59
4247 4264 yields -1.46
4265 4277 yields -0.77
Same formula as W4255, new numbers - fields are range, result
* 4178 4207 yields 5.7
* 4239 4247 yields 4.778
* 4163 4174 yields 4.253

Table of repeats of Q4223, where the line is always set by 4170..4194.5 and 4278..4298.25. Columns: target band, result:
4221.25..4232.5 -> -0.01 mag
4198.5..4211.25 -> -0.18 mag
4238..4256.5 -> -0.12 mag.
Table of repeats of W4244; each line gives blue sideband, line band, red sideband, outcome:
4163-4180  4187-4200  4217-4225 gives 1.1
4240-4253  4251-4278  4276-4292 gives -0.7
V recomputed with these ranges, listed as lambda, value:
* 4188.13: 4.032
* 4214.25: 4.219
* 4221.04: 3.541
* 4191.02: 3.594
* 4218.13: 4.494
